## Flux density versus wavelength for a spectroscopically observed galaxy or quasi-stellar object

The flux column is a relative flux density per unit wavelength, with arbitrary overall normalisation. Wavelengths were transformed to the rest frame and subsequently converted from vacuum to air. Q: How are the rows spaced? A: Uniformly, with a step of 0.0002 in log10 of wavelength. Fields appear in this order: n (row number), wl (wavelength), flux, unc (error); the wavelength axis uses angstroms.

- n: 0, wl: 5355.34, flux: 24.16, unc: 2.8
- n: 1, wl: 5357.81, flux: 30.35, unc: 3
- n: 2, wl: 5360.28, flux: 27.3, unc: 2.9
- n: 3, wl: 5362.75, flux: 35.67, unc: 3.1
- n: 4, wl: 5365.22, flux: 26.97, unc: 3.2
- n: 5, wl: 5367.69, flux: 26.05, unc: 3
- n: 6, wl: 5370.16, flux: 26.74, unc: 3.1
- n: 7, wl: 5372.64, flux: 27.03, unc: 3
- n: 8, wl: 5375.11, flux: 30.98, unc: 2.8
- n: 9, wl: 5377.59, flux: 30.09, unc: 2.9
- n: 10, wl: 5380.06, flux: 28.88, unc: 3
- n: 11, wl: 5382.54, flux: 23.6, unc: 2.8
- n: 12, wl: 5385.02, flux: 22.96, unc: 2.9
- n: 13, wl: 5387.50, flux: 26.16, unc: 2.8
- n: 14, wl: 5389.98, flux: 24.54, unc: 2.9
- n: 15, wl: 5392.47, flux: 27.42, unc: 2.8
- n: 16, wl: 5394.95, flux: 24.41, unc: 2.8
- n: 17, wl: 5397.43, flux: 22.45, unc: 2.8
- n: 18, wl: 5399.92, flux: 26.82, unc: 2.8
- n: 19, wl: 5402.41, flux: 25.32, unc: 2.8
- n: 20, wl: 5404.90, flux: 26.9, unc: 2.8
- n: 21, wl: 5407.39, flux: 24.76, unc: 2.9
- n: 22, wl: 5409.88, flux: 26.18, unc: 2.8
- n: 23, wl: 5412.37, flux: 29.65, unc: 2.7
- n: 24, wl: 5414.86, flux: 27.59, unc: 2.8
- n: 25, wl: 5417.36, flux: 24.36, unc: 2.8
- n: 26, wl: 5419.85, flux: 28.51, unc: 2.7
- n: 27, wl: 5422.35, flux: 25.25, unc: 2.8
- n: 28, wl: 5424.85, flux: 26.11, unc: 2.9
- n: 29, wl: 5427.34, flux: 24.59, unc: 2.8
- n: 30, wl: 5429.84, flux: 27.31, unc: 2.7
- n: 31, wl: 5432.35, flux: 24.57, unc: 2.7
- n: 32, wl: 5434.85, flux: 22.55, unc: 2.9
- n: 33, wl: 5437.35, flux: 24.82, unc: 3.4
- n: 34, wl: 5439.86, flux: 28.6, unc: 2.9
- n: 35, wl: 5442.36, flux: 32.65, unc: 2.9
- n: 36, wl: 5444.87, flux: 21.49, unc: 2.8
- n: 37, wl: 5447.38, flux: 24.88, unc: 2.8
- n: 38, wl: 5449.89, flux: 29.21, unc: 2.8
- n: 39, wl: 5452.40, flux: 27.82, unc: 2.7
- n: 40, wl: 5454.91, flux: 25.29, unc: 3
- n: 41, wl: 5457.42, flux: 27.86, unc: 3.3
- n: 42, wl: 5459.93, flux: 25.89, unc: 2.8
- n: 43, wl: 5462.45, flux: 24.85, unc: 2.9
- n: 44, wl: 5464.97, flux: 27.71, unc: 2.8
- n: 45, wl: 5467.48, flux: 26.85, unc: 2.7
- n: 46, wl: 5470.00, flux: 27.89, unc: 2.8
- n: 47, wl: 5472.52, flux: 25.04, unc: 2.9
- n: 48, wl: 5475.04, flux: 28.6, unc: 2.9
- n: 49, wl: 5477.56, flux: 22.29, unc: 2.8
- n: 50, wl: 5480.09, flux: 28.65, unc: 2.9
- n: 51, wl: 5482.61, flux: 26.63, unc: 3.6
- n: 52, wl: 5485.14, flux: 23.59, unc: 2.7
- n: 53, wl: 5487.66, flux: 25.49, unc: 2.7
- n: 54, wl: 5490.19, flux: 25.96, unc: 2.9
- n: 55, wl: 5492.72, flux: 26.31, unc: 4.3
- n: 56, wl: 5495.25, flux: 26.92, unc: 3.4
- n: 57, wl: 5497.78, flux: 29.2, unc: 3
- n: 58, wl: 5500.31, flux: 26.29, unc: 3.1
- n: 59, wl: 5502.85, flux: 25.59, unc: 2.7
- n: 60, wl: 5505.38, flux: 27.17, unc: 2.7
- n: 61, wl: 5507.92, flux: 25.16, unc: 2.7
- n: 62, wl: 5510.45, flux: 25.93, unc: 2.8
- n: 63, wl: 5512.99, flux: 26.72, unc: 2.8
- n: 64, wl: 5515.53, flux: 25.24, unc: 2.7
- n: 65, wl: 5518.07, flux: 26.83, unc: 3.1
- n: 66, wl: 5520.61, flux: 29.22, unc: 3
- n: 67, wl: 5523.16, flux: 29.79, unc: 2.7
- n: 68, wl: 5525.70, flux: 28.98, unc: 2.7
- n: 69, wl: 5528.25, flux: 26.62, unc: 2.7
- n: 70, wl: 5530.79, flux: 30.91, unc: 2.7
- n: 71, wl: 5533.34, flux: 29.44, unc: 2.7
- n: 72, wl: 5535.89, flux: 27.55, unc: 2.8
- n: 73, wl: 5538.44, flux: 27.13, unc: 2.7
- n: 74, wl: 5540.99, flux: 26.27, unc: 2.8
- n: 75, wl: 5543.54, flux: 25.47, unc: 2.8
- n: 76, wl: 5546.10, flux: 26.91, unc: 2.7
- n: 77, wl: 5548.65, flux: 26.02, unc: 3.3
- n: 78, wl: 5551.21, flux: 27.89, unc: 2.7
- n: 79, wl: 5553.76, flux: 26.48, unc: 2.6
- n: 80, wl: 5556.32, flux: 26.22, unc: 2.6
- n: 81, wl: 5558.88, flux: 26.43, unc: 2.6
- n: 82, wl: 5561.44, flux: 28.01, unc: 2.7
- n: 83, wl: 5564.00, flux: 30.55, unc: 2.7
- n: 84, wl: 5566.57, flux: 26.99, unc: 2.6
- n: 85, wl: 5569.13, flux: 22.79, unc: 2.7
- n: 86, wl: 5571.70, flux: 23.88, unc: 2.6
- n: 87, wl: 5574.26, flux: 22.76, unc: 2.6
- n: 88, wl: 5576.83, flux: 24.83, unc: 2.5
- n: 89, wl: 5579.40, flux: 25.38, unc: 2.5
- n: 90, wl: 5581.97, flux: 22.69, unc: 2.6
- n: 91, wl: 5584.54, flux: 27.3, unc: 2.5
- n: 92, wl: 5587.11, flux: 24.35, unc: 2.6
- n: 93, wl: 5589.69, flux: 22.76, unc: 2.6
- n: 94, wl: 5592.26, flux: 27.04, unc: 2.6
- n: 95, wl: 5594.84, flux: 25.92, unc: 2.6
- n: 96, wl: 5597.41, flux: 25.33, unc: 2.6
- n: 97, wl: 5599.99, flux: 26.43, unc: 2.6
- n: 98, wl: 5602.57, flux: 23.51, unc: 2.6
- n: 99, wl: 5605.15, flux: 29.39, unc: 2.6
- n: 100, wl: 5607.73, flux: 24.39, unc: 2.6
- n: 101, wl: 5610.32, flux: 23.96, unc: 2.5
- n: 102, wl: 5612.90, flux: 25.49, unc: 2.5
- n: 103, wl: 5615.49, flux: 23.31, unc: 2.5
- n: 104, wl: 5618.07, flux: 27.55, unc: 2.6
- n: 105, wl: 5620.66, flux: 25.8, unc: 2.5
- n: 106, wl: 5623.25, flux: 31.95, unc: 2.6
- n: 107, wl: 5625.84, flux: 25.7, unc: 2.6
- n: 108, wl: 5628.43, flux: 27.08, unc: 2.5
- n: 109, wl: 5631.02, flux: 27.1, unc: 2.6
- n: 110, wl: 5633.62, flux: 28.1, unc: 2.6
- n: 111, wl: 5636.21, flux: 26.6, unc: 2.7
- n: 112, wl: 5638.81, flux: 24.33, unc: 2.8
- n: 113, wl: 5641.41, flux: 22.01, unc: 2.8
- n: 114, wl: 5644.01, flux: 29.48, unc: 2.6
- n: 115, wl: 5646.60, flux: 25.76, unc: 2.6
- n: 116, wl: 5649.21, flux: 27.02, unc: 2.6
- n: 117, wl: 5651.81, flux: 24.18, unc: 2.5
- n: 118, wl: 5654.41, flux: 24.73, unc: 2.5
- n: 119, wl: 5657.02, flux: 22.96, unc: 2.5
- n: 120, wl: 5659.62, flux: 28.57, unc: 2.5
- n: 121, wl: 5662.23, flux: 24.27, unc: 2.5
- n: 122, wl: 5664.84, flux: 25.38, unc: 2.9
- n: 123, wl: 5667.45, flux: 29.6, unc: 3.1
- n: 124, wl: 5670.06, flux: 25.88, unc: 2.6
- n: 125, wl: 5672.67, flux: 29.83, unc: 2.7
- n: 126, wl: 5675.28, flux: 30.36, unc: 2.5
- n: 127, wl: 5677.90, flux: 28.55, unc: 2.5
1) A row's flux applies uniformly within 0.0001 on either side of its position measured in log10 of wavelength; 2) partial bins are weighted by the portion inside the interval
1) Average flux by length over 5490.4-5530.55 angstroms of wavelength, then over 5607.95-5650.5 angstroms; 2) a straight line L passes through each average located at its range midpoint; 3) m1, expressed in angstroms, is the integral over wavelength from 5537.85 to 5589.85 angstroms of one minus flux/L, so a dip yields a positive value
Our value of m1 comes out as 1.83 angstroms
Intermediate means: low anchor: 27.1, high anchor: 26.3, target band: 25.8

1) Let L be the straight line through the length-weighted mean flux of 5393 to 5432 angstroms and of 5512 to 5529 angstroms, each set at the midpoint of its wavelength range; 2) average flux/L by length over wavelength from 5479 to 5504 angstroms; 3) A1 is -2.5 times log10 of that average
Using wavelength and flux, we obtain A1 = 0.031 mag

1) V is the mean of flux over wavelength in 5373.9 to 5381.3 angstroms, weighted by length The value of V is 30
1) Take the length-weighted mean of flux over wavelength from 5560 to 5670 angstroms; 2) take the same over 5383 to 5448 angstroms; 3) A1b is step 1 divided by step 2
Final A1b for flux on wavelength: 1.0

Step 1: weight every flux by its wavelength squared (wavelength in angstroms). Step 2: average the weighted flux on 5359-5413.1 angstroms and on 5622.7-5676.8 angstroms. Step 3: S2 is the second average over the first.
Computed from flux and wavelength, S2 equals 1.1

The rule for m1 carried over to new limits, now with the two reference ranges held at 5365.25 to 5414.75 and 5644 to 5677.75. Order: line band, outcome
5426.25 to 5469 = 0.3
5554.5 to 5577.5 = 0.6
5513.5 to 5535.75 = -1.4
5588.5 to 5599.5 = 0.5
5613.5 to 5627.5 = -0.1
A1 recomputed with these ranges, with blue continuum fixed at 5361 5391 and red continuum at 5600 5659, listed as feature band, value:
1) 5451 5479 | 0.02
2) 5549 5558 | -0.01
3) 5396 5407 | 0.08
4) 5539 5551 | 0.00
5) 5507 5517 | 0.04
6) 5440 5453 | -0.01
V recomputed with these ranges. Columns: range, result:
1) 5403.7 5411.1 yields 25.9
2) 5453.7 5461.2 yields 26.4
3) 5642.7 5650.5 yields 27.4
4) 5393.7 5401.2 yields 24.6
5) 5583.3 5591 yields 24.8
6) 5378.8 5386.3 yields 25.2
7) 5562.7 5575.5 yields 25.4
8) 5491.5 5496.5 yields 26.6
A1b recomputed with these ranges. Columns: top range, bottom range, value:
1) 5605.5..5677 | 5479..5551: 0.98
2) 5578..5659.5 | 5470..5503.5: 0.98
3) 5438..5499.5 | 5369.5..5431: 1.01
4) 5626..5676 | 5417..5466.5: 1.01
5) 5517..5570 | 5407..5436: 1.06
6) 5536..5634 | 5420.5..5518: 0.99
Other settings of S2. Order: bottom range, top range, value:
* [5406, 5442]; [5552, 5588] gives 1.03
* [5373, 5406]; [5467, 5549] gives 1.07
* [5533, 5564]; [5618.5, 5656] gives 1.01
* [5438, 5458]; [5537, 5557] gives 1.02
